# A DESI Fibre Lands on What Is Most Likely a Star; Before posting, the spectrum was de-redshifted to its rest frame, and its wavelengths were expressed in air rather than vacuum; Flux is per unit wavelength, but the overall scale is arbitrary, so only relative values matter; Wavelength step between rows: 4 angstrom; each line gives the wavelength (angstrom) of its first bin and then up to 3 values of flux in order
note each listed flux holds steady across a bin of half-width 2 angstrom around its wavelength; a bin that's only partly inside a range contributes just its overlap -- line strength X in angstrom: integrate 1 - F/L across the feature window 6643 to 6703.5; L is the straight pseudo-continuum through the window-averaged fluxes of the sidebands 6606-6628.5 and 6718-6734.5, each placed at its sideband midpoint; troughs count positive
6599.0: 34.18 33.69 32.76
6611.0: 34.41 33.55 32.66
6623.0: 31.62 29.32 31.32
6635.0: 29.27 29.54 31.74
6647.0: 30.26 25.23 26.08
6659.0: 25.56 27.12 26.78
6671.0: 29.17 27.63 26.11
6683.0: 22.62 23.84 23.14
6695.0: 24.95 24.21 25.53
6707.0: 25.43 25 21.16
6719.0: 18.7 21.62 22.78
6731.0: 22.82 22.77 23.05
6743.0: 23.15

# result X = 1.92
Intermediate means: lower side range 32.4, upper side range 21.8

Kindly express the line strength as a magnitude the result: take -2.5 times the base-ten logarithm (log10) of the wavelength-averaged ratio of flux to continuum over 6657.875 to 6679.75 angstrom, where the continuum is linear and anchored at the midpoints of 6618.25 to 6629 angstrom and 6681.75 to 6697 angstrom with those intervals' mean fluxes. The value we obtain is -0.05 mag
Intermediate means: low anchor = 31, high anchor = 23.7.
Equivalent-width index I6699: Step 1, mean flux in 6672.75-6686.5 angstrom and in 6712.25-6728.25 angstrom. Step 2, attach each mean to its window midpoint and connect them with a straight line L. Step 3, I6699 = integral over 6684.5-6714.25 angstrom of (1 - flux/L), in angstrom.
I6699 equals -1.46 angstrom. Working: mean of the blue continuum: 25.3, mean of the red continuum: 21.2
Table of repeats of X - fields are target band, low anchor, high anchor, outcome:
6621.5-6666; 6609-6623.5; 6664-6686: 1.9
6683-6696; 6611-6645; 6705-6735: 0.9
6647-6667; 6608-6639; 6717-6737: 1.3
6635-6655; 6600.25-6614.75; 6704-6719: 0.7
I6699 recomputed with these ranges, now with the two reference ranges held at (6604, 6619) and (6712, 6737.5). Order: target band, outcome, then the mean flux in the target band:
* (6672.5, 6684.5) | 0.39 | 25.7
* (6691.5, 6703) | 0.03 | 24.6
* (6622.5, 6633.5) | 0.42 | 30.6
